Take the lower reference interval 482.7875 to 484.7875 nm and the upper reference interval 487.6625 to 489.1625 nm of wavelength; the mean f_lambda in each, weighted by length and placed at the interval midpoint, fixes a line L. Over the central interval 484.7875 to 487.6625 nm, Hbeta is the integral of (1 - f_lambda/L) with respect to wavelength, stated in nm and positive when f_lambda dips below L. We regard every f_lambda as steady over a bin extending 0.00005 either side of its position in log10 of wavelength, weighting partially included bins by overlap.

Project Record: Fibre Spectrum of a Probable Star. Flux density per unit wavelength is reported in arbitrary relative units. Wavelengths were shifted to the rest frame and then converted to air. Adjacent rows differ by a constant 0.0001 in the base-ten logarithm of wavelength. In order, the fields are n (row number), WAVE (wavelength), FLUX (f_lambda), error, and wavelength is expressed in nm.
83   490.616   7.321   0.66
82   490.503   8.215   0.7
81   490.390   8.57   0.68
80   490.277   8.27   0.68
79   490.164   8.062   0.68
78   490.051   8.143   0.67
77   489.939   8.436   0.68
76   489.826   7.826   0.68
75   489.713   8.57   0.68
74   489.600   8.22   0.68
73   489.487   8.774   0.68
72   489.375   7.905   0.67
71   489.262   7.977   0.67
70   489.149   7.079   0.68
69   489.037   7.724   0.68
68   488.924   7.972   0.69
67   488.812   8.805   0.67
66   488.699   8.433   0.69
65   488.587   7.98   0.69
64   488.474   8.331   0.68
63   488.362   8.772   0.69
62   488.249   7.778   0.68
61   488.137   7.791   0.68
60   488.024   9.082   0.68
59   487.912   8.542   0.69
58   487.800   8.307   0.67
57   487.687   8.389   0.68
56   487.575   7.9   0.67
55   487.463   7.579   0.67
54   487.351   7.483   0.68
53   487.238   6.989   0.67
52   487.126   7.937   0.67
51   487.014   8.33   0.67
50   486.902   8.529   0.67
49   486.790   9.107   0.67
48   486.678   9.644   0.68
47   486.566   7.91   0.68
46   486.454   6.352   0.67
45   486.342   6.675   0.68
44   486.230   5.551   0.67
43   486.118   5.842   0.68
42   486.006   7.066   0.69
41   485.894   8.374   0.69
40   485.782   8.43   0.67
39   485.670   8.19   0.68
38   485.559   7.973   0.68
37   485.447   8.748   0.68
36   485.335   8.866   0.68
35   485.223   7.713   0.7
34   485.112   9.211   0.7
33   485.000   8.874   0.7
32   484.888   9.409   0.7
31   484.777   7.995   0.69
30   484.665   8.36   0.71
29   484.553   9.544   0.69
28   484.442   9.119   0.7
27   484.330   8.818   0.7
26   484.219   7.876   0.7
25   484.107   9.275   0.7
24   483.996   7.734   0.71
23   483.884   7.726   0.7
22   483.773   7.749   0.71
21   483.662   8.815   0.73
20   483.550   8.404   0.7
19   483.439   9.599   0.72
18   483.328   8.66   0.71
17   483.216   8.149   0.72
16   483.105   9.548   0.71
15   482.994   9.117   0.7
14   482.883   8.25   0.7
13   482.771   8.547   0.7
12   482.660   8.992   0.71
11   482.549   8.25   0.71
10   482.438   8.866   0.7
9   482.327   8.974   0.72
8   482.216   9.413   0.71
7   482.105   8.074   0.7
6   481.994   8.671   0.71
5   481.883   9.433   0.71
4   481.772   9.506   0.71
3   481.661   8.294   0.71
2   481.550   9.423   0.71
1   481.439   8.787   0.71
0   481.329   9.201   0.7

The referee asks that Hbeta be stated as 0.16 nm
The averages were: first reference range 8.61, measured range 7.95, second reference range 8.24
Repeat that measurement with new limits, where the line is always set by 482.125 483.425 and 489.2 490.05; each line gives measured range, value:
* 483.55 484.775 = 0.030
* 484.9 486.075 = 0.030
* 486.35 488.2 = 0.076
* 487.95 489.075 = 0.006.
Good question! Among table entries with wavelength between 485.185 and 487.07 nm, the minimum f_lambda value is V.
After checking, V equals 5.551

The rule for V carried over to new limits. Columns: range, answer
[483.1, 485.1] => 7.726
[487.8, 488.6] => 7.778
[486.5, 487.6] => 6.989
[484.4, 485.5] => 7.713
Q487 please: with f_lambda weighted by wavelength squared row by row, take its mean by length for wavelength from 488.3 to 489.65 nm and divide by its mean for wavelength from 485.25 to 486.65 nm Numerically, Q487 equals 1.10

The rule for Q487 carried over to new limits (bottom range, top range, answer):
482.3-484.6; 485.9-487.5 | 0.88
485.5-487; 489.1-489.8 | 1.06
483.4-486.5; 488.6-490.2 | 1.02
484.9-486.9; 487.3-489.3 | 1.03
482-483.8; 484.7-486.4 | 0.92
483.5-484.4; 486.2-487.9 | 0.96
